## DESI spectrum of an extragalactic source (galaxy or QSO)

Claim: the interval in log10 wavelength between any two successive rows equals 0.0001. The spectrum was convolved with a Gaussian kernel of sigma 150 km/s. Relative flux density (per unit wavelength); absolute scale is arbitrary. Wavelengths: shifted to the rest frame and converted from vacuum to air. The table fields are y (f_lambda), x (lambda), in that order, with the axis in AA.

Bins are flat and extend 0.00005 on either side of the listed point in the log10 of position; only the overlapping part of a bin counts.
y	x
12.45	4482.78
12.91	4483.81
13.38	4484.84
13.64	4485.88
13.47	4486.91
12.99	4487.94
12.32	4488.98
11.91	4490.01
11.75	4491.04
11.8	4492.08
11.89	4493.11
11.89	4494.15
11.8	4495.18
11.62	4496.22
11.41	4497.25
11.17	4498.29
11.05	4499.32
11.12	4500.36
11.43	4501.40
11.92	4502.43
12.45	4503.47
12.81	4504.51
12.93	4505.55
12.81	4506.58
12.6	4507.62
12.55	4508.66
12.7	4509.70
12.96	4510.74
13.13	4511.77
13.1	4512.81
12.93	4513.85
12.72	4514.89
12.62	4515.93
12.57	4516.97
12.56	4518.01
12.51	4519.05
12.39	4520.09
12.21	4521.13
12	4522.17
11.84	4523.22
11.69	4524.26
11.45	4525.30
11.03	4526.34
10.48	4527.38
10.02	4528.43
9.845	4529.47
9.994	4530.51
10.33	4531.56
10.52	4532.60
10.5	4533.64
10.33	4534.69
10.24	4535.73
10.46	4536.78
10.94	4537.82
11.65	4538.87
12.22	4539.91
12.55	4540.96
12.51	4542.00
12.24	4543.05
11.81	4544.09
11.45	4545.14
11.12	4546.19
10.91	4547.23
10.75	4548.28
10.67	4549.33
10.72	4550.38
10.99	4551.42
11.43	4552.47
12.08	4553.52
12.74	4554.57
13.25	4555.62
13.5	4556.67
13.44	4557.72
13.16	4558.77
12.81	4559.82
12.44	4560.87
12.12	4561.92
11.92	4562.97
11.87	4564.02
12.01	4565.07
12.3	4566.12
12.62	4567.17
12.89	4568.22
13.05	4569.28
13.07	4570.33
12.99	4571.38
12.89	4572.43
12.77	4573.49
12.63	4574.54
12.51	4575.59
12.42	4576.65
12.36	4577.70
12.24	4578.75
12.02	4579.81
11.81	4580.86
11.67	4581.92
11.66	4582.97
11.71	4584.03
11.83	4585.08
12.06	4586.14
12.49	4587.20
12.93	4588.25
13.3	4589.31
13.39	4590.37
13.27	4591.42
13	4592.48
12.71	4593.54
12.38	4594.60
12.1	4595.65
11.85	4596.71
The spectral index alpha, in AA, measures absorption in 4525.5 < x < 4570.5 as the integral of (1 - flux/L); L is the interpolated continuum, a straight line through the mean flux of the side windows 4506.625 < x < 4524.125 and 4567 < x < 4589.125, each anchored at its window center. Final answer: 3.06 AA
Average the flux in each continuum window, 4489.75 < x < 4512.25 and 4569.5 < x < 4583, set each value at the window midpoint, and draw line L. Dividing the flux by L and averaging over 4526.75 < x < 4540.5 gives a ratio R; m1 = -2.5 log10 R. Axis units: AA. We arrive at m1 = 0.16 mag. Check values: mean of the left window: 12.1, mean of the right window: 12.4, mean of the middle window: 10.6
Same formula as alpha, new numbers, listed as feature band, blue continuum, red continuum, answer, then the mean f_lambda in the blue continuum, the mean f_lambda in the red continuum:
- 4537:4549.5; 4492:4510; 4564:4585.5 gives 0.65 AA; 12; 12.4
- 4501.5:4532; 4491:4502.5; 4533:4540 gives -2.30 AA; 11.5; 10.8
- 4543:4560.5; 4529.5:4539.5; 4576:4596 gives -1.22 AA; 10.5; 12.4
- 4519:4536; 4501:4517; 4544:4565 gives 1.90 AA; 12.7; 12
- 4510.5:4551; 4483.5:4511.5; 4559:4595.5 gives 2.73 AA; 12.3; 12.5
